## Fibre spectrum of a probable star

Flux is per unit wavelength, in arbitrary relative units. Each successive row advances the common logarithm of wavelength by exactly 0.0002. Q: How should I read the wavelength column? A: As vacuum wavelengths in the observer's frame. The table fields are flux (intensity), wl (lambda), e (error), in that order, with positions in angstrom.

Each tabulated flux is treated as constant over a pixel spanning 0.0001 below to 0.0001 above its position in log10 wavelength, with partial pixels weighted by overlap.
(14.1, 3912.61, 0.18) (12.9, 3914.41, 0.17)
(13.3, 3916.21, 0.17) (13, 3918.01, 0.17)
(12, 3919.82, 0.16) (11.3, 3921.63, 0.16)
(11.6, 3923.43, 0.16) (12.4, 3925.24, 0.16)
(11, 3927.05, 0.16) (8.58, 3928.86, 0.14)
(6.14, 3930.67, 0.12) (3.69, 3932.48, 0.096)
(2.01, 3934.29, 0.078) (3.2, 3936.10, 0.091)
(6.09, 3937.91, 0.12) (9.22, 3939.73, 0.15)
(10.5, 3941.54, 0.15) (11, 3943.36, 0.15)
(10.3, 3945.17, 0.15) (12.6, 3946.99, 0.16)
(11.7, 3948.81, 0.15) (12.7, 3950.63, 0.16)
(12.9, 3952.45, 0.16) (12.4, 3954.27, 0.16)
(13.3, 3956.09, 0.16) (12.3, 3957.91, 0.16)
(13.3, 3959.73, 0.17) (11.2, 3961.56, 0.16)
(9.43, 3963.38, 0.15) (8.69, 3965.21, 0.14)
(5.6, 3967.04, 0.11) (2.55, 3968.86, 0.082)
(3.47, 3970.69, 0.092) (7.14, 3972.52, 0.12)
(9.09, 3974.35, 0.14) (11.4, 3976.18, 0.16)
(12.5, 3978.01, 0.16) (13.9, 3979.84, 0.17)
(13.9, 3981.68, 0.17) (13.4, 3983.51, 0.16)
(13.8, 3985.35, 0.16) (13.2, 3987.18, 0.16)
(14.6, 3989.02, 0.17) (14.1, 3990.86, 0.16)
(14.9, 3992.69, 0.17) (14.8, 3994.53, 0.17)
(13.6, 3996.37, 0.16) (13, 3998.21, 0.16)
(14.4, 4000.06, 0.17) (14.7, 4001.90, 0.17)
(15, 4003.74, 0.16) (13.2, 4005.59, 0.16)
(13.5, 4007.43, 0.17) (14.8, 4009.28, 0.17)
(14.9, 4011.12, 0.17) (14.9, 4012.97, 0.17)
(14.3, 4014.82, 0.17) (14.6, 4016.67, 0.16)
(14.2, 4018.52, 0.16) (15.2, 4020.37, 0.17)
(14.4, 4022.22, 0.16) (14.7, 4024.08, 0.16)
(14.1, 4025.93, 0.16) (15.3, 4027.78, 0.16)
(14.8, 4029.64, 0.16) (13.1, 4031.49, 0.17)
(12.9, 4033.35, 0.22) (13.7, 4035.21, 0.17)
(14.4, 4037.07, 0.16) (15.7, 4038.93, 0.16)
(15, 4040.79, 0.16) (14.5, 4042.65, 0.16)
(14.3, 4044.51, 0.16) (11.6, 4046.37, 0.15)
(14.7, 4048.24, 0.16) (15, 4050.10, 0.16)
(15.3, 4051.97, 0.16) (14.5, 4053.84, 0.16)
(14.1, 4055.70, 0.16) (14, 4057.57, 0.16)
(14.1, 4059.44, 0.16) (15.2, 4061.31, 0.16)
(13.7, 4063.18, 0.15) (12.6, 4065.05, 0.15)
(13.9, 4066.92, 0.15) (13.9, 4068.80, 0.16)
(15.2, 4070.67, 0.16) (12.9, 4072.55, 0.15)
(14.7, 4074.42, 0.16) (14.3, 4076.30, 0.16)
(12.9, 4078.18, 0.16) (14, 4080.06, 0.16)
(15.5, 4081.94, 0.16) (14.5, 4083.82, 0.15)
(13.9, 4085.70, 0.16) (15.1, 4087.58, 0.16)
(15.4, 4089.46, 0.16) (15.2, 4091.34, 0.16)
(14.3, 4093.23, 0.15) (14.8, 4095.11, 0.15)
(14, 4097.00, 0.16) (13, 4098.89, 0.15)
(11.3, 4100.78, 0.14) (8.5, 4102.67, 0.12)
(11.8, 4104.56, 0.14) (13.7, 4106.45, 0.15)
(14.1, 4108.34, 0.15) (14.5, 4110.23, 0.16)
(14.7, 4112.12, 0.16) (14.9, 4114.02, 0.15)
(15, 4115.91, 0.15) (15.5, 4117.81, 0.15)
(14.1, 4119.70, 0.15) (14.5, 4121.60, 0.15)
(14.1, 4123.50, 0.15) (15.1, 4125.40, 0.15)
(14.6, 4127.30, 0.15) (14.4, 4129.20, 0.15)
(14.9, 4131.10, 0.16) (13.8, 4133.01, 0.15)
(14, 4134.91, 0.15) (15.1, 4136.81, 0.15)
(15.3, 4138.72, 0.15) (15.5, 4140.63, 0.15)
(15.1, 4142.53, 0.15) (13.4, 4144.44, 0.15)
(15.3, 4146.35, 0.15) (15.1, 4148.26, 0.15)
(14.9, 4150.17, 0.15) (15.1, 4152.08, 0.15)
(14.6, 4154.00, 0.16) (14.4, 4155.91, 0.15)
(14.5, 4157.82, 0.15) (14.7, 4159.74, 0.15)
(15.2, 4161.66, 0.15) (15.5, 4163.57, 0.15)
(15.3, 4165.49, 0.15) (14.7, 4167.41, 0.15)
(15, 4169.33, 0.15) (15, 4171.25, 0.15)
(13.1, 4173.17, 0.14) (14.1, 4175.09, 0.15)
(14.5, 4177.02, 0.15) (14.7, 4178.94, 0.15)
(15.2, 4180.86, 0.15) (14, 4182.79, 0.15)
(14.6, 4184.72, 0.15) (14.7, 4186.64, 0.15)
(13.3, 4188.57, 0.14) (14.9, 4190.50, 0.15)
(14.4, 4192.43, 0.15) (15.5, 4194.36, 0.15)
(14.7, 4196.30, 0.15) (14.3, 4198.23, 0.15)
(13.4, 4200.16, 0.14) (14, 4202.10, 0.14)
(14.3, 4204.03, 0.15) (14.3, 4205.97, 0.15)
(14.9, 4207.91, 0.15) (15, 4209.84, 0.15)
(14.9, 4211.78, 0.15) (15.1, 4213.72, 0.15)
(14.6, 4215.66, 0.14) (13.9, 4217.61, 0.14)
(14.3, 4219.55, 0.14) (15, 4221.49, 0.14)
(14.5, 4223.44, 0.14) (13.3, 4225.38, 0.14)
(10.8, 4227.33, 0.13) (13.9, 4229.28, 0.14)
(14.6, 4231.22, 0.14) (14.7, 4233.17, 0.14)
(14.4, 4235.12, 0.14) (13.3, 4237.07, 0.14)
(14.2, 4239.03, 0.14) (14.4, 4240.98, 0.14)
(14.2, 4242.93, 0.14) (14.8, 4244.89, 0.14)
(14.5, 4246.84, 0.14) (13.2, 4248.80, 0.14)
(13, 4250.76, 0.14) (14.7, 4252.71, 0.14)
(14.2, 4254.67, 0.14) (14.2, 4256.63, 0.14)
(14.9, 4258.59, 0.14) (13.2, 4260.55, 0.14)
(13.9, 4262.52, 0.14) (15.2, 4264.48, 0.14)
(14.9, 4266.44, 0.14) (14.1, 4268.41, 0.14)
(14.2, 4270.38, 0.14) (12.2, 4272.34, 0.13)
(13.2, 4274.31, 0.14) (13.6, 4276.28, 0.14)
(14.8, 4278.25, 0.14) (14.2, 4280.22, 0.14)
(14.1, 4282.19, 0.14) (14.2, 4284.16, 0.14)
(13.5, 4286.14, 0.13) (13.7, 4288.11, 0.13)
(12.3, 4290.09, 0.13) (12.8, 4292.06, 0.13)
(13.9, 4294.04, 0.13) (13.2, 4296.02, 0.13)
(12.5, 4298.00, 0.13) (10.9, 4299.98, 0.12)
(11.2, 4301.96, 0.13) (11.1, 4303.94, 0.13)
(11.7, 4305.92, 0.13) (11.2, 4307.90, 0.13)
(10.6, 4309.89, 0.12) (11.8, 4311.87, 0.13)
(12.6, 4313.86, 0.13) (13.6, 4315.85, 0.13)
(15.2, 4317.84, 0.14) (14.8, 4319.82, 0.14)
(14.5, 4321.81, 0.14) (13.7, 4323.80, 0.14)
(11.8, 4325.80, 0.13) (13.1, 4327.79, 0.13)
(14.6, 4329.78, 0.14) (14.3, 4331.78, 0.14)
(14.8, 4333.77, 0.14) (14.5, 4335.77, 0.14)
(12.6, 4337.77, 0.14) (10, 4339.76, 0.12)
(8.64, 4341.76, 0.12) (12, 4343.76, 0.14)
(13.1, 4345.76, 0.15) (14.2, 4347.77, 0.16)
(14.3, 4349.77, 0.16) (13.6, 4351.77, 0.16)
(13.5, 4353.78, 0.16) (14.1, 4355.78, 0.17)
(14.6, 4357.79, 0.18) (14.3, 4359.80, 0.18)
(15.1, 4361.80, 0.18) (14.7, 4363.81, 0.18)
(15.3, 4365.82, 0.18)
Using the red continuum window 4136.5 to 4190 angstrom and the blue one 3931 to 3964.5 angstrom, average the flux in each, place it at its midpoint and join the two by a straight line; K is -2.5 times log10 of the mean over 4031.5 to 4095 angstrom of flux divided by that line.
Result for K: -0.15 mag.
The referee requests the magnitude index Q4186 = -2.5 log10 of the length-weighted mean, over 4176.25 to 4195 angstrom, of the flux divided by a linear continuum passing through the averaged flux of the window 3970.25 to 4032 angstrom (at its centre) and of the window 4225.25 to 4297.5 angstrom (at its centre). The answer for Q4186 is -0.06 mag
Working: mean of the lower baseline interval 13.5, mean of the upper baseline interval 13.8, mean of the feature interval 14.6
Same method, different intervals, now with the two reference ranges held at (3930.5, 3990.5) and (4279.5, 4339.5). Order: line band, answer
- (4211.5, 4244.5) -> -0.146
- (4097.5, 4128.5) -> -0.207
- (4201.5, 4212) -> -0.196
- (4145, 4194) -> -0.234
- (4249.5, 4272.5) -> -0.120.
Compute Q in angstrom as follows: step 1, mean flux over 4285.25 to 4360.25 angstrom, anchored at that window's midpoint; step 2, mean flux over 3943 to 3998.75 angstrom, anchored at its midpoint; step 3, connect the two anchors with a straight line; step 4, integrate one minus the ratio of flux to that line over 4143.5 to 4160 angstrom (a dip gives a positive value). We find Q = -3.2 angstrom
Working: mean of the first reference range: 11.5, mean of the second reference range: 13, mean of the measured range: 14.7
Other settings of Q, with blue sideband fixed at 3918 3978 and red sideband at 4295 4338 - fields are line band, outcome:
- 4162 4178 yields -4.34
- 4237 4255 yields -2.67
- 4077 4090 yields -4.50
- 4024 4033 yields -3.60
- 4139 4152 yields -4.15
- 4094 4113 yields -3.71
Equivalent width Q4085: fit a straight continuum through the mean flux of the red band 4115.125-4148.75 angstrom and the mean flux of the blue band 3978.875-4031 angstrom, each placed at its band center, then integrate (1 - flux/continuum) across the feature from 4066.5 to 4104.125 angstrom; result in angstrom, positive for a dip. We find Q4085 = 1.8 angstrom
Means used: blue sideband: 14.3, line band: 13.8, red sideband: 14.7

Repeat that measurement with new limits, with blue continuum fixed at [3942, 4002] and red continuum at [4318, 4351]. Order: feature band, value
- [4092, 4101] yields -1.1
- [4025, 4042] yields -3.5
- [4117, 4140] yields -4.3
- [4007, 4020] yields -3.0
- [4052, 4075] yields -3.9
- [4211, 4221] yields -1.5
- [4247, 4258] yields -0.9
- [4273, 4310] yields 0.6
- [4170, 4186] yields -2.4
